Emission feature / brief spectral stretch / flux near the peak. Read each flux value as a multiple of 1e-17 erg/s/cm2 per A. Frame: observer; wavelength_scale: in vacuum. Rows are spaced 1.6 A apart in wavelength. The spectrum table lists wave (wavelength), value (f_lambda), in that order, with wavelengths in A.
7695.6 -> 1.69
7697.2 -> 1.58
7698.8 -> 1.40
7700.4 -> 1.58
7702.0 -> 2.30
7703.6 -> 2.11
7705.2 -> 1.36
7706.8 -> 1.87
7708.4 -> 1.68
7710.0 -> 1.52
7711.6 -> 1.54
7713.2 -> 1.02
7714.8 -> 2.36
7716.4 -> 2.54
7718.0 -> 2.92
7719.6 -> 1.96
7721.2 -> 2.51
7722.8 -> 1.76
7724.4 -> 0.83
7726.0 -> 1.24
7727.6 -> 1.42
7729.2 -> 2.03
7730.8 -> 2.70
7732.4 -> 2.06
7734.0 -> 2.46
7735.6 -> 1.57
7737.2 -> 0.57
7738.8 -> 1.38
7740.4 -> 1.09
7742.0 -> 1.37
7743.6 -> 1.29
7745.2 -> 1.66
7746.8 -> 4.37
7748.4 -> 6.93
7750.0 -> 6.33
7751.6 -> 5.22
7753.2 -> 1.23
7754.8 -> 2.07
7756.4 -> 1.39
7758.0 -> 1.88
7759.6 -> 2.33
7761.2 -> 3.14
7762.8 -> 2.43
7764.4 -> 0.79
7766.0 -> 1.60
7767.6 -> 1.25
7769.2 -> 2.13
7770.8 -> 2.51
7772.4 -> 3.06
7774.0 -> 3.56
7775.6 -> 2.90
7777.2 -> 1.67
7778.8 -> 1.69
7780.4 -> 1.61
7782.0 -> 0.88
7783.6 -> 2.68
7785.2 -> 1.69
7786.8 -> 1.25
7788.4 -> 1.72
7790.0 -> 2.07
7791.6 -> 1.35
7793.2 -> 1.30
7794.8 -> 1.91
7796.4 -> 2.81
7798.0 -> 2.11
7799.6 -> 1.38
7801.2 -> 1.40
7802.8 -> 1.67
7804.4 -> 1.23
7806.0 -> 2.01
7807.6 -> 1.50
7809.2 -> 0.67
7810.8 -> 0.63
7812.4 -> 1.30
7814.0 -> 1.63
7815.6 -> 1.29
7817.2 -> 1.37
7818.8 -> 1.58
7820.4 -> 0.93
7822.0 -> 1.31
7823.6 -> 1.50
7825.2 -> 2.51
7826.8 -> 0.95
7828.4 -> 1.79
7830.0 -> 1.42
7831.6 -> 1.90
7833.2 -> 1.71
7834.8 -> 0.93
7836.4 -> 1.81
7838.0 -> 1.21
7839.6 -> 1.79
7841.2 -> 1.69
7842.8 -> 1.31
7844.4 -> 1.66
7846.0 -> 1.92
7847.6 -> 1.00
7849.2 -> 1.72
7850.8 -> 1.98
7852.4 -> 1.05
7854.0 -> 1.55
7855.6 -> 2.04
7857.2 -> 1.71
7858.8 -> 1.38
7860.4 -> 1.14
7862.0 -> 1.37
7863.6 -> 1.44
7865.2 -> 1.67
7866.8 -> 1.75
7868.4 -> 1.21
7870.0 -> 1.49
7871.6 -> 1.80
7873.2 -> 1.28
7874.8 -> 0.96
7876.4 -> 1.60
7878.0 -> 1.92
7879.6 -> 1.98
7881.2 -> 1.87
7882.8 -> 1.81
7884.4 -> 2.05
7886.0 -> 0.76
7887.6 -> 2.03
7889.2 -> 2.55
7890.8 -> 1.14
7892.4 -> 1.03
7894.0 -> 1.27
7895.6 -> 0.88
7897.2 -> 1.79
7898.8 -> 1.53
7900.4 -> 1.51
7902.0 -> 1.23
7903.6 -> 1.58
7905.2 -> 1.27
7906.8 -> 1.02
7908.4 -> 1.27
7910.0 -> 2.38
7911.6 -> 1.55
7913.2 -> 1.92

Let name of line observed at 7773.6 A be [N II] 6583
